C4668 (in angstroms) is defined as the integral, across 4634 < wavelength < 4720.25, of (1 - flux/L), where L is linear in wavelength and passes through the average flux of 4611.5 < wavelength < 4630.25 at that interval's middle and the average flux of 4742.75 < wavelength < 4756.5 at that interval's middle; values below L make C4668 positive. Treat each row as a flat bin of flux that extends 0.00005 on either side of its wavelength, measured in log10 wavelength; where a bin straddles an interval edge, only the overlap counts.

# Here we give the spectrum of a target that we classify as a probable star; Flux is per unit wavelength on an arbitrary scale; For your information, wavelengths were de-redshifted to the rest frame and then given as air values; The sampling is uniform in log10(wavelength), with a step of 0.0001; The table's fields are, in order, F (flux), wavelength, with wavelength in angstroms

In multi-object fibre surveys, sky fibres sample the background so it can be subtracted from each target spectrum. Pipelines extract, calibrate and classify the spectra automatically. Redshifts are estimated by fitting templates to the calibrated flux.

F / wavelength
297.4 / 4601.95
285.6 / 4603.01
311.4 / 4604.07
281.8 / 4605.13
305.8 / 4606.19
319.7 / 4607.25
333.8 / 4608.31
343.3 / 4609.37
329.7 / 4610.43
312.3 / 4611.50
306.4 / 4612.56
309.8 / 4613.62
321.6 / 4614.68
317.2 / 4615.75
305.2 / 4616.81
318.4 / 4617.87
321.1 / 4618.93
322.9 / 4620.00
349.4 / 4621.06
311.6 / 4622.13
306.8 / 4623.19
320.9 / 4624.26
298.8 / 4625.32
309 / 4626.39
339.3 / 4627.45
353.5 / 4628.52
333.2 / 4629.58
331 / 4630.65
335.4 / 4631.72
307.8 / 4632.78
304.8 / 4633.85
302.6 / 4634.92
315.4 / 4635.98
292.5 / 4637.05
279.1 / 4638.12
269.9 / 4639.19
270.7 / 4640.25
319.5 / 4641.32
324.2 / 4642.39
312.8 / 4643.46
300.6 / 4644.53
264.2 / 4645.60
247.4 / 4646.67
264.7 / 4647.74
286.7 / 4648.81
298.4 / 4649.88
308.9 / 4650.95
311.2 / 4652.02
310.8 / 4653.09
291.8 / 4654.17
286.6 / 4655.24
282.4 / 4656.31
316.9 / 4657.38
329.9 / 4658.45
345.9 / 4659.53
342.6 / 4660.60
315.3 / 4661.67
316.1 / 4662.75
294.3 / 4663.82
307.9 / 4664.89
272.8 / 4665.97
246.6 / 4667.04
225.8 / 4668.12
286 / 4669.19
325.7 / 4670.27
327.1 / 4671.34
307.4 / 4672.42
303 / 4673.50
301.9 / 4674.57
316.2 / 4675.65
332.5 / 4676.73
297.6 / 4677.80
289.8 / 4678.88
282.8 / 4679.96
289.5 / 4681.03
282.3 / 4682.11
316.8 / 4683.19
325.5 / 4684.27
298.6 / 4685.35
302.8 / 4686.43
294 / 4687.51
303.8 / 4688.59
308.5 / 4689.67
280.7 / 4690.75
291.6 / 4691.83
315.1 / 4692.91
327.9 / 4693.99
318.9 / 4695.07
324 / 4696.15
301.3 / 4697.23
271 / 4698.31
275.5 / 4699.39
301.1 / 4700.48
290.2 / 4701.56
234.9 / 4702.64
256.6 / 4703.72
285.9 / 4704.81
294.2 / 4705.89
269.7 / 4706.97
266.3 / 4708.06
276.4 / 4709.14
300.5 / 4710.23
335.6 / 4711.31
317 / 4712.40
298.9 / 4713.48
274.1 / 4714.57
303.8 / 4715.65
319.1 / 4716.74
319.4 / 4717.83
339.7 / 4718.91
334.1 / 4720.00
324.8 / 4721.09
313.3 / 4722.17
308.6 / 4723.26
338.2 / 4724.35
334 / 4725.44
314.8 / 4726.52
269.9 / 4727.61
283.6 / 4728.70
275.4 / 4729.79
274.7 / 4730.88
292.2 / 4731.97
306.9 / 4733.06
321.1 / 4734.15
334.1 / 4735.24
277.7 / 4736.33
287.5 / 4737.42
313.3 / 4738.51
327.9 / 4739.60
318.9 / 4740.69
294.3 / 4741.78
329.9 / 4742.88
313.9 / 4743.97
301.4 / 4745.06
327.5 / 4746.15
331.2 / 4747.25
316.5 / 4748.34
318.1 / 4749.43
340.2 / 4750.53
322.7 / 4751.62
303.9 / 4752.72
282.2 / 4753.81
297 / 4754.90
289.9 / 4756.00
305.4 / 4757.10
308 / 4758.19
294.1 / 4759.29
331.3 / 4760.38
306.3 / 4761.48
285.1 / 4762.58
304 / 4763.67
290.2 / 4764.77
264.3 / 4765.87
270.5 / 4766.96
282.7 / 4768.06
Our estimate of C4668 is 5.11 angstroms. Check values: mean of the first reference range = 320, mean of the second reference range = 313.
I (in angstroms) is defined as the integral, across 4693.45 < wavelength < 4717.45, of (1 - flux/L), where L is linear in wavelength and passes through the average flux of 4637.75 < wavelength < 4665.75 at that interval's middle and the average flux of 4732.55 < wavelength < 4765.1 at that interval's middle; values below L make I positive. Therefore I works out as 1.0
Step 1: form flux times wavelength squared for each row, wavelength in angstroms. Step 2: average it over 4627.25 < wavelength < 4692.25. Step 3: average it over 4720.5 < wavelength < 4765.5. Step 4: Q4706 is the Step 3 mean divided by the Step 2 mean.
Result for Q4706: 1.06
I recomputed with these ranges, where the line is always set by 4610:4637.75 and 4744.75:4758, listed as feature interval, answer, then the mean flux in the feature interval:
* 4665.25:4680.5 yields 1.0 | 294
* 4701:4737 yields 1.6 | 300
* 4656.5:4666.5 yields 0.0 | 315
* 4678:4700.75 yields 1.1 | 300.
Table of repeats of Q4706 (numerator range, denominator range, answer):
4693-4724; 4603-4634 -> 0.98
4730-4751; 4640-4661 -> 1.07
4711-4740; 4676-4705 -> 1.06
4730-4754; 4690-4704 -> 1.08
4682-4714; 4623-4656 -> 1.00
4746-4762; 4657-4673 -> 1.06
